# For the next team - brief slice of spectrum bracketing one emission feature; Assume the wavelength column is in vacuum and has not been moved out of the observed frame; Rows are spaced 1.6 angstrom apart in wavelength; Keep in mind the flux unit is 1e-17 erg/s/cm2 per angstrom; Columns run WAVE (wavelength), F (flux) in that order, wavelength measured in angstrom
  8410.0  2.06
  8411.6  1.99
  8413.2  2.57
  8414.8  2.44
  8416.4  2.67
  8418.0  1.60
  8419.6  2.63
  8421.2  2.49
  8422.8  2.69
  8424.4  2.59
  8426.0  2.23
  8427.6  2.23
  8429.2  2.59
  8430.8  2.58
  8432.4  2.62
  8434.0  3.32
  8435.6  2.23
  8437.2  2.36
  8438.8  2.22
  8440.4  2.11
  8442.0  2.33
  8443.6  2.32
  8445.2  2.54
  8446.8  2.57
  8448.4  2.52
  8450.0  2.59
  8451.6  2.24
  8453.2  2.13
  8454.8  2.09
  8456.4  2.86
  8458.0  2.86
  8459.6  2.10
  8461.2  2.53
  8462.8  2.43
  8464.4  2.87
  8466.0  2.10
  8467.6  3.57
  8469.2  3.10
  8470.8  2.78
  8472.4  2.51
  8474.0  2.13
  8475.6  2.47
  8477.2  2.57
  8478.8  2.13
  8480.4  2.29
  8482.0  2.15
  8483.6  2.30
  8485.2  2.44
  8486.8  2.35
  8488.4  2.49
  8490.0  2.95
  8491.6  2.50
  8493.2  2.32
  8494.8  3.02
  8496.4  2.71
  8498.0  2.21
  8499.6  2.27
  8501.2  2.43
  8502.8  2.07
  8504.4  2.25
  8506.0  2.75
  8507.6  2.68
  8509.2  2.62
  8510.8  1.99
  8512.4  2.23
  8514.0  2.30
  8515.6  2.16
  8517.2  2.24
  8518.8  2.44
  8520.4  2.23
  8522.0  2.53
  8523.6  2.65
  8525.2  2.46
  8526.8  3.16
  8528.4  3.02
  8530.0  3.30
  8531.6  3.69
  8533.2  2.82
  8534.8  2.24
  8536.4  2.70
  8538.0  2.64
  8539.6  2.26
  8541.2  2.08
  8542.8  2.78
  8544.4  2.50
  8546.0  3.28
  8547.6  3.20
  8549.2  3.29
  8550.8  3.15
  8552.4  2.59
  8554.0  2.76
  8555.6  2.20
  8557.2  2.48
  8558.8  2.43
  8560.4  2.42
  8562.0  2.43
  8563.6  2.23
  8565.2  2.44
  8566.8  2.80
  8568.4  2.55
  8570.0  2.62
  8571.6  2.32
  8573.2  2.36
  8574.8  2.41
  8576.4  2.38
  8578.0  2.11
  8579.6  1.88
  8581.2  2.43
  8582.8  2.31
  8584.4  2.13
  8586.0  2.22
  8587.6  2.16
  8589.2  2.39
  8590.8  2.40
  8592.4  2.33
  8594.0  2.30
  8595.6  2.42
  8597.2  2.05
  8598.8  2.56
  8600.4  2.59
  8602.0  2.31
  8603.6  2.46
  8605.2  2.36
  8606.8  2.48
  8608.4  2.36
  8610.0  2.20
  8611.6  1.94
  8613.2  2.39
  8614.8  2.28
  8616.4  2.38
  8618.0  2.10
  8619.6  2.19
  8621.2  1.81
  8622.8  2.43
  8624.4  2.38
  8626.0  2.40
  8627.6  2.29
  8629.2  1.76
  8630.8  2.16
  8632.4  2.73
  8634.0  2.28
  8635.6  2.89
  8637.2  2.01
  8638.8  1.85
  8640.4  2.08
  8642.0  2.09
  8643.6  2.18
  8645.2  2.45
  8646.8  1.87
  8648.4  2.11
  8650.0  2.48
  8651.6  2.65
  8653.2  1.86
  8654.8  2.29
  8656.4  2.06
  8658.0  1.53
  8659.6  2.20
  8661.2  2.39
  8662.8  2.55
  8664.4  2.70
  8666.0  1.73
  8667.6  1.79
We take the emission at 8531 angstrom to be [S II]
